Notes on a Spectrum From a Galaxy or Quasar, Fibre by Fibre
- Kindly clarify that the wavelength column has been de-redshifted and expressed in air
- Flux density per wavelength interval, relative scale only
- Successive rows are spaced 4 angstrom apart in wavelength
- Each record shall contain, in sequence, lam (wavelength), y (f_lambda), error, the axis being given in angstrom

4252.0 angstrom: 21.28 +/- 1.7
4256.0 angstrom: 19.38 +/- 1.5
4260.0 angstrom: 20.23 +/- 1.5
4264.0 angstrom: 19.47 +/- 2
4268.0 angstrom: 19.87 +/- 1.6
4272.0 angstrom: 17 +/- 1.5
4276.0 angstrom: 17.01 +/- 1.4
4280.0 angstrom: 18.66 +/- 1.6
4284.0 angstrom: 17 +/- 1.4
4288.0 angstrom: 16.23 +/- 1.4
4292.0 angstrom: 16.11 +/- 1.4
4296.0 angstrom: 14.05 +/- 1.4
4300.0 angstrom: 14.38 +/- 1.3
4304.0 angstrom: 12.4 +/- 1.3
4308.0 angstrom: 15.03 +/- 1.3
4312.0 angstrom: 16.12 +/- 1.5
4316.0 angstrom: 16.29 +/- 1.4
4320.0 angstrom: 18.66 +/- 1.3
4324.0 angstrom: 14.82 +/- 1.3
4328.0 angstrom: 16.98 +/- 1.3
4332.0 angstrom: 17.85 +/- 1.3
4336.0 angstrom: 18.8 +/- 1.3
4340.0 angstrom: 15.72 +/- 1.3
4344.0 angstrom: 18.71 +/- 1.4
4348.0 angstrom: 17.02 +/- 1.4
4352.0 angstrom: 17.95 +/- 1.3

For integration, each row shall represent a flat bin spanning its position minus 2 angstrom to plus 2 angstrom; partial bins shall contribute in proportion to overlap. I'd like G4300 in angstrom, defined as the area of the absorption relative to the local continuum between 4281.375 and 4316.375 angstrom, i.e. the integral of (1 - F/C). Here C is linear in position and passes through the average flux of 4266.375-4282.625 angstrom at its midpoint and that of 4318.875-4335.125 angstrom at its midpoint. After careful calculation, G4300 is 4.6 angstrom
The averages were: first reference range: 18.1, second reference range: 17.1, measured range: 15.3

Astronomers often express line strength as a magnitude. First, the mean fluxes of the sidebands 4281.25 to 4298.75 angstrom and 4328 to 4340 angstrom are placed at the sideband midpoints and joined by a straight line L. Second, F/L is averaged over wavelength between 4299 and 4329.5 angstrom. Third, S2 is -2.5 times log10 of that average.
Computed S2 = 0.09 mag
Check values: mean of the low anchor 15.9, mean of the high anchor 17.7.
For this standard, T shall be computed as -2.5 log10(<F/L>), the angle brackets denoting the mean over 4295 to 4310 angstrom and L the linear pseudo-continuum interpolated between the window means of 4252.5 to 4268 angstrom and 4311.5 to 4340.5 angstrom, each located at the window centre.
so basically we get 0.28 mag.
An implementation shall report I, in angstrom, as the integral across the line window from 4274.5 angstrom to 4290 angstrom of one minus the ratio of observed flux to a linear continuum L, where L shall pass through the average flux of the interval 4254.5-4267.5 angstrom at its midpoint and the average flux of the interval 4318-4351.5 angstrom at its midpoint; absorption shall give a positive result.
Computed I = 1.5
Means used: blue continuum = 19.7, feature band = 17.2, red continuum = 17.3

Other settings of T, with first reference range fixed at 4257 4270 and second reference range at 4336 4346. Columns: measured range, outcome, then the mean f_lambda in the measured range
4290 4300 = 0.25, 14.9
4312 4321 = 0.07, 17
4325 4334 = 0.05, 17.1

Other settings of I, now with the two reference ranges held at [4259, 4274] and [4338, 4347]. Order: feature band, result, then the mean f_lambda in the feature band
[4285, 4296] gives 1.6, 15.9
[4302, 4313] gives 2.2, 14.4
